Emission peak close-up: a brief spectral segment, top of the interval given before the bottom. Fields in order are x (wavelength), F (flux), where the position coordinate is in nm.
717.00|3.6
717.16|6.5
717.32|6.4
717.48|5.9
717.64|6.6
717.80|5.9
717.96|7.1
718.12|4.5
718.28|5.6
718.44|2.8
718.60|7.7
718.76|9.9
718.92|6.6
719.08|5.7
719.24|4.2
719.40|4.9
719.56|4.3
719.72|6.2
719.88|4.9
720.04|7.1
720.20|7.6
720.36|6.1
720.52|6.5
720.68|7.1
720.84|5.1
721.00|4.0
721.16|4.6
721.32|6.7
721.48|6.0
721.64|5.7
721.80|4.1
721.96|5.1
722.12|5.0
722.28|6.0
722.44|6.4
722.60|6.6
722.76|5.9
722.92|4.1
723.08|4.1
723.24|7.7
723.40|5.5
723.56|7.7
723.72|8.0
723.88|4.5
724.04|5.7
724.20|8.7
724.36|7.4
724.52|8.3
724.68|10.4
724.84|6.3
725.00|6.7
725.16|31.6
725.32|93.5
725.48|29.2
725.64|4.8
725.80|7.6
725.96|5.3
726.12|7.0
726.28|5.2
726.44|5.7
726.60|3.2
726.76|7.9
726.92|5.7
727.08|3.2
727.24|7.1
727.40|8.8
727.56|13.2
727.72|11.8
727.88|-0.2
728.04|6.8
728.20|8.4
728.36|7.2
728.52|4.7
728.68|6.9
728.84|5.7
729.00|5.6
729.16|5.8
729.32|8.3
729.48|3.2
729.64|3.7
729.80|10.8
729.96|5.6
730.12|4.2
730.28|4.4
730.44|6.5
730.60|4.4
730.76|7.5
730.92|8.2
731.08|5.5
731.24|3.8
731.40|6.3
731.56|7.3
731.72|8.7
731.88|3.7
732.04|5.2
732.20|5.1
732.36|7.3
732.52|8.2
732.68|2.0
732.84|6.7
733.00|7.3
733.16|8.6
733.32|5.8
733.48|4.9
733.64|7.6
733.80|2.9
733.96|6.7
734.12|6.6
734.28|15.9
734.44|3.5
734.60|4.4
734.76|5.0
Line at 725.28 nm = H-alpha 6563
